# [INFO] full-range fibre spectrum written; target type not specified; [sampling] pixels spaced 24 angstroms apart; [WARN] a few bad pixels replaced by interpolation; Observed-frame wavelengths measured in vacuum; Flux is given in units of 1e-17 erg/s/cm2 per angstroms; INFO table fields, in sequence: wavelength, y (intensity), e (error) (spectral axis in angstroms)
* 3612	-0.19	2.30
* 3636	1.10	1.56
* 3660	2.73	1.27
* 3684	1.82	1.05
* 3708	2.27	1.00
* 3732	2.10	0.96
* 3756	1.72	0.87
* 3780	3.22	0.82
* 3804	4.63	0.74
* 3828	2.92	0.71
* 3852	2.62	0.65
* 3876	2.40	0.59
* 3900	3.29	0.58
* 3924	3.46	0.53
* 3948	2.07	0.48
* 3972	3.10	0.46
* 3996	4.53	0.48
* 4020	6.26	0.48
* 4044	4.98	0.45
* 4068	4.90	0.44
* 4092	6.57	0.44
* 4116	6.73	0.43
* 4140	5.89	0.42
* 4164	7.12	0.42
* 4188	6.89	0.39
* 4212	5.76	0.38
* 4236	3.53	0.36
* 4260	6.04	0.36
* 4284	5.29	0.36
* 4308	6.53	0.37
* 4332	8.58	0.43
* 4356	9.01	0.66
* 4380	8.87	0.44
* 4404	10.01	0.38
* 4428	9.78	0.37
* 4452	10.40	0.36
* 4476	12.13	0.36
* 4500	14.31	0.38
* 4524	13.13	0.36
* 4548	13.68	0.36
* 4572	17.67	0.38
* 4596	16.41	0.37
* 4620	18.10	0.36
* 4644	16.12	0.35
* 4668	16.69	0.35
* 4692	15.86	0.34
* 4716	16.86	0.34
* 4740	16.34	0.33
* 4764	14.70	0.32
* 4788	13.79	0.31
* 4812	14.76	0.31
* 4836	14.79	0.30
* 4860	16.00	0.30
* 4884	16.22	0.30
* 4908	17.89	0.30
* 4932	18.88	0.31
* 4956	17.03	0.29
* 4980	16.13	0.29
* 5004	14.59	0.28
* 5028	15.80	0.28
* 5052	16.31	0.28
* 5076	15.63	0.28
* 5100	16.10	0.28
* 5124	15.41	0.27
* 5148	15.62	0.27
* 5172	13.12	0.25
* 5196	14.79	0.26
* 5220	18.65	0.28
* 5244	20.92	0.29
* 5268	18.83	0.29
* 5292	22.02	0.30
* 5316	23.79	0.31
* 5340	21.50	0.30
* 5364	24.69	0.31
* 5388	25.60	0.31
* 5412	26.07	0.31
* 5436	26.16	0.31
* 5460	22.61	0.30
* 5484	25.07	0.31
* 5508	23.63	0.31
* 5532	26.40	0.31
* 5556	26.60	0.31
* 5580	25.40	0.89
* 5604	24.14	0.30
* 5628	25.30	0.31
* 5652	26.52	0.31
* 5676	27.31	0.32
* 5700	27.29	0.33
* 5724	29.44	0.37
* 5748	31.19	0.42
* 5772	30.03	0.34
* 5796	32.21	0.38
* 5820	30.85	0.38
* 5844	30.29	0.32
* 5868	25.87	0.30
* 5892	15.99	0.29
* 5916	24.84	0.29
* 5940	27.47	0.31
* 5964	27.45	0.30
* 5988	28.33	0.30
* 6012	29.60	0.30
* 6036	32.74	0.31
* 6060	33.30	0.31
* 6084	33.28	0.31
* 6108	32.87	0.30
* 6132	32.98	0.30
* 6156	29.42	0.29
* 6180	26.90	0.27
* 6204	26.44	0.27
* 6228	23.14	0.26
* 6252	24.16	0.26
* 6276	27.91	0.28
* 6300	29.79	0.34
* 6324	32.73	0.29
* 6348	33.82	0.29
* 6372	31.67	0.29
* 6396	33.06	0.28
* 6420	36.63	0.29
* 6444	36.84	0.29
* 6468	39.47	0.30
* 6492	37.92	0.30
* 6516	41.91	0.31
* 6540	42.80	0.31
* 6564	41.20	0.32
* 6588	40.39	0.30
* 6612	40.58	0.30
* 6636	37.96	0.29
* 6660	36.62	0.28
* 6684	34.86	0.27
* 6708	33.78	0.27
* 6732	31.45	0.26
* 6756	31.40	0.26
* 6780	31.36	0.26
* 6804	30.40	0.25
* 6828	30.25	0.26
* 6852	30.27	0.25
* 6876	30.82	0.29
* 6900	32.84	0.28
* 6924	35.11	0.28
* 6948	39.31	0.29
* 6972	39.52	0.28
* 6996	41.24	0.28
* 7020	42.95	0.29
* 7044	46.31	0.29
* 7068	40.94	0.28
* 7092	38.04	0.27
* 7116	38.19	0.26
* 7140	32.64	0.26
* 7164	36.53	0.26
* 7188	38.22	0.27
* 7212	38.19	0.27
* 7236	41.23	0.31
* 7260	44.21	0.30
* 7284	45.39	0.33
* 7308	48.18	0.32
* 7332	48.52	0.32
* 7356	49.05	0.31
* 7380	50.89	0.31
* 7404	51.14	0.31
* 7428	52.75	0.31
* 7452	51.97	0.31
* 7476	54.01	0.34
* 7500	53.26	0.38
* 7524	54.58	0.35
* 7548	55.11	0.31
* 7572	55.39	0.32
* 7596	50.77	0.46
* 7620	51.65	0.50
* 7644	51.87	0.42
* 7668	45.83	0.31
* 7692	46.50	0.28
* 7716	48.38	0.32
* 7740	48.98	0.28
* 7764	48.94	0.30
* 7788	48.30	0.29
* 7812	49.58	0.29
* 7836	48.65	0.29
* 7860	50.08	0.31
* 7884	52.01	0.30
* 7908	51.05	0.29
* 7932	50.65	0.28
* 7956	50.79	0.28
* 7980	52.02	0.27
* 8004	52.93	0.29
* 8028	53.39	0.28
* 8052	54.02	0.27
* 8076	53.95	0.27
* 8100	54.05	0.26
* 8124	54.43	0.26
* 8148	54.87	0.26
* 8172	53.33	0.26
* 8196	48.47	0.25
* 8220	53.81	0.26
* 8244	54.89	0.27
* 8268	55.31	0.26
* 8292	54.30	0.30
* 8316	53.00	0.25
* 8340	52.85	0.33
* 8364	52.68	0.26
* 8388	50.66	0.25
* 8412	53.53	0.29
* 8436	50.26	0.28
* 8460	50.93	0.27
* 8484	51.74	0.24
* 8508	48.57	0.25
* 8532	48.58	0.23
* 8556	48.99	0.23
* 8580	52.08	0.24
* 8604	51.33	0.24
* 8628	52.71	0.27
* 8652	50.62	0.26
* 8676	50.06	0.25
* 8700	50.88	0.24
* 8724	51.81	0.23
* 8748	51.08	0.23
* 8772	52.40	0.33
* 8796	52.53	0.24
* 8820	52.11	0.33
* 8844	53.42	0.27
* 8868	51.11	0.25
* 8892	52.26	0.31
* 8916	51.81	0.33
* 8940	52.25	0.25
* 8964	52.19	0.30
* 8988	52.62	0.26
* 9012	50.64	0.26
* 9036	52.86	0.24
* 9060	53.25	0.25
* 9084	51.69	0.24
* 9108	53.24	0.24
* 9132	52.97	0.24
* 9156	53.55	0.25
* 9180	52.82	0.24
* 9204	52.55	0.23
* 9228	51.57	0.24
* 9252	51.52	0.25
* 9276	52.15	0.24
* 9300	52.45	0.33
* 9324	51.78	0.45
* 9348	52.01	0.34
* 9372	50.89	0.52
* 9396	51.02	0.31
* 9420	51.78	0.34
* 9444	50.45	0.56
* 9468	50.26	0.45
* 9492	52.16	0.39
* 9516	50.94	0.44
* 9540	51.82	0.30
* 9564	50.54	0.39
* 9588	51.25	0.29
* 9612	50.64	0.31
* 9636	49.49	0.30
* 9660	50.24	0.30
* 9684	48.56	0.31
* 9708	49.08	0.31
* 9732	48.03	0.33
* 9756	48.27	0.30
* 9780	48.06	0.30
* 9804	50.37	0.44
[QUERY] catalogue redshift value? 0.00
